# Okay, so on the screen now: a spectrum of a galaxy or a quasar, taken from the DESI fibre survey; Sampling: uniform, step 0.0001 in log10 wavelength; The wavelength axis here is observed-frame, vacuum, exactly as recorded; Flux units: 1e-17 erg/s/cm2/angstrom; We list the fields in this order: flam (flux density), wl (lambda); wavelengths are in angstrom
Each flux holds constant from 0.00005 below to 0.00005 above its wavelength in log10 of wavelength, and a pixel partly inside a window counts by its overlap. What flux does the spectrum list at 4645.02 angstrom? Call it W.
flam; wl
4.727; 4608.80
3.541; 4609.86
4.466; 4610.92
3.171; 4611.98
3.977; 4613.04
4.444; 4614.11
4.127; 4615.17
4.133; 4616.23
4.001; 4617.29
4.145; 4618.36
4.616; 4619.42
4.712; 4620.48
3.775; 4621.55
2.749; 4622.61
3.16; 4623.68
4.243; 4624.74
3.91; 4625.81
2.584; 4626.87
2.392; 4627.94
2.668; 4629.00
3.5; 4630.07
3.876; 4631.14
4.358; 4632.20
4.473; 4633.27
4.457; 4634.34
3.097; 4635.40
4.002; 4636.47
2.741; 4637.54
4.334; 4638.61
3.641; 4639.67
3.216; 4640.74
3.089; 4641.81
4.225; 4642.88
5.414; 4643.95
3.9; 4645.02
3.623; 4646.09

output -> 3.9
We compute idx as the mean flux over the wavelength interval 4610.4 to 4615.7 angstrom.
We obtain 4.04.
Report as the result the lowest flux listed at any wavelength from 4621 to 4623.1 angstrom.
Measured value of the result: 2.749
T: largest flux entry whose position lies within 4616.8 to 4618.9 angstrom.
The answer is 4.145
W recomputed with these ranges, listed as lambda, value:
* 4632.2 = 4.358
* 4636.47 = 4.002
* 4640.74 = 3.216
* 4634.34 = 4.457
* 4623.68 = 3.16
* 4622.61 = 2.749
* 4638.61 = 4.334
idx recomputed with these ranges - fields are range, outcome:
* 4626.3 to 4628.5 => 2.53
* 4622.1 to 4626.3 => 3.51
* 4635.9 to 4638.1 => 3.37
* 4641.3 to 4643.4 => 3.66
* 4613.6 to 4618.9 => 4.17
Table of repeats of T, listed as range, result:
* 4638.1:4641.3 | 4.334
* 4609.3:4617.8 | 4.466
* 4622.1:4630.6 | 4.243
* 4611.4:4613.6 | 3.977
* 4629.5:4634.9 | 4.473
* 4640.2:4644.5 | 5.414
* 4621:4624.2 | 3.775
